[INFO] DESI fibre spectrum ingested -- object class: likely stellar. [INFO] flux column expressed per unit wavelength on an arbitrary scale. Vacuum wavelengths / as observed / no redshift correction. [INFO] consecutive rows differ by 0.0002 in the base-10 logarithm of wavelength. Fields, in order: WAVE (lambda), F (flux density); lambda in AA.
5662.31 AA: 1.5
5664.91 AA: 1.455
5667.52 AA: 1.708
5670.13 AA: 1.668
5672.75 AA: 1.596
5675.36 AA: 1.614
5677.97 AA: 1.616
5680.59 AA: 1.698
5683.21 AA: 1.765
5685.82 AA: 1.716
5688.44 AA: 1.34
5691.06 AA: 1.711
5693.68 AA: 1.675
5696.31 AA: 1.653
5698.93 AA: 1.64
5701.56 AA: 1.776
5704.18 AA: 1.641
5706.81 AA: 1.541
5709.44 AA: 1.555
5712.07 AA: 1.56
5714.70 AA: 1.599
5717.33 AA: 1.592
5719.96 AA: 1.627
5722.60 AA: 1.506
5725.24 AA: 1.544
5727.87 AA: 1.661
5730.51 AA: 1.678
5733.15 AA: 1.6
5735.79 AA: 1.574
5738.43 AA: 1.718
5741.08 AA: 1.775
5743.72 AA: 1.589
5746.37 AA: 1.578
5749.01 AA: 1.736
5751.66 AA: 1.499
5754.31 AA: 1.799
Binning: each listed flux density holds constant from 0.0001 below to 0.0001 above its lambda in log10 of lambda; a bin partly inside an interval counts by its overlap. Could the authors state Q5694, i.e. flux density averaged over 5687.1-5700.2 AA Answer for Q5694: 1.6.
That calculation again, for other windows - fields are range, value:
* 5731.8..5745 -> 1.65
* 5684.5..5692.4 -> 1.59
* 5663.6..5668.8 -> 1.58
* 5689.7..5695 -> 1.69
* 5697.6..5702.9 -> 1.71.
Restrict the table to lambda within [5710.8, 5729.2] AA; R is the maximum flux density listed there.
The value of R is 1.661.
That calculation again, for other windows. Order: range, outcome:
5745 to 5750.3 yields 1.736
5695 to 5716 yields 1.776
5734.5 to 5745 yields 1.775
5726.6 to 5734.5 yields 1.678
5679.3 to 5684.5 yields 1.765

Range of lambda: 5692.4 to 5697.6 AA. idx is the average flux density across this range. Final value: 1.66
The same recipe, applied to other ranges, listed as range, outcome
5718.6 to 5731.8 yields 1.6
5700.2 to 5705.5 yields 1.71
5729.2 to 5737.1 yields 1.62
